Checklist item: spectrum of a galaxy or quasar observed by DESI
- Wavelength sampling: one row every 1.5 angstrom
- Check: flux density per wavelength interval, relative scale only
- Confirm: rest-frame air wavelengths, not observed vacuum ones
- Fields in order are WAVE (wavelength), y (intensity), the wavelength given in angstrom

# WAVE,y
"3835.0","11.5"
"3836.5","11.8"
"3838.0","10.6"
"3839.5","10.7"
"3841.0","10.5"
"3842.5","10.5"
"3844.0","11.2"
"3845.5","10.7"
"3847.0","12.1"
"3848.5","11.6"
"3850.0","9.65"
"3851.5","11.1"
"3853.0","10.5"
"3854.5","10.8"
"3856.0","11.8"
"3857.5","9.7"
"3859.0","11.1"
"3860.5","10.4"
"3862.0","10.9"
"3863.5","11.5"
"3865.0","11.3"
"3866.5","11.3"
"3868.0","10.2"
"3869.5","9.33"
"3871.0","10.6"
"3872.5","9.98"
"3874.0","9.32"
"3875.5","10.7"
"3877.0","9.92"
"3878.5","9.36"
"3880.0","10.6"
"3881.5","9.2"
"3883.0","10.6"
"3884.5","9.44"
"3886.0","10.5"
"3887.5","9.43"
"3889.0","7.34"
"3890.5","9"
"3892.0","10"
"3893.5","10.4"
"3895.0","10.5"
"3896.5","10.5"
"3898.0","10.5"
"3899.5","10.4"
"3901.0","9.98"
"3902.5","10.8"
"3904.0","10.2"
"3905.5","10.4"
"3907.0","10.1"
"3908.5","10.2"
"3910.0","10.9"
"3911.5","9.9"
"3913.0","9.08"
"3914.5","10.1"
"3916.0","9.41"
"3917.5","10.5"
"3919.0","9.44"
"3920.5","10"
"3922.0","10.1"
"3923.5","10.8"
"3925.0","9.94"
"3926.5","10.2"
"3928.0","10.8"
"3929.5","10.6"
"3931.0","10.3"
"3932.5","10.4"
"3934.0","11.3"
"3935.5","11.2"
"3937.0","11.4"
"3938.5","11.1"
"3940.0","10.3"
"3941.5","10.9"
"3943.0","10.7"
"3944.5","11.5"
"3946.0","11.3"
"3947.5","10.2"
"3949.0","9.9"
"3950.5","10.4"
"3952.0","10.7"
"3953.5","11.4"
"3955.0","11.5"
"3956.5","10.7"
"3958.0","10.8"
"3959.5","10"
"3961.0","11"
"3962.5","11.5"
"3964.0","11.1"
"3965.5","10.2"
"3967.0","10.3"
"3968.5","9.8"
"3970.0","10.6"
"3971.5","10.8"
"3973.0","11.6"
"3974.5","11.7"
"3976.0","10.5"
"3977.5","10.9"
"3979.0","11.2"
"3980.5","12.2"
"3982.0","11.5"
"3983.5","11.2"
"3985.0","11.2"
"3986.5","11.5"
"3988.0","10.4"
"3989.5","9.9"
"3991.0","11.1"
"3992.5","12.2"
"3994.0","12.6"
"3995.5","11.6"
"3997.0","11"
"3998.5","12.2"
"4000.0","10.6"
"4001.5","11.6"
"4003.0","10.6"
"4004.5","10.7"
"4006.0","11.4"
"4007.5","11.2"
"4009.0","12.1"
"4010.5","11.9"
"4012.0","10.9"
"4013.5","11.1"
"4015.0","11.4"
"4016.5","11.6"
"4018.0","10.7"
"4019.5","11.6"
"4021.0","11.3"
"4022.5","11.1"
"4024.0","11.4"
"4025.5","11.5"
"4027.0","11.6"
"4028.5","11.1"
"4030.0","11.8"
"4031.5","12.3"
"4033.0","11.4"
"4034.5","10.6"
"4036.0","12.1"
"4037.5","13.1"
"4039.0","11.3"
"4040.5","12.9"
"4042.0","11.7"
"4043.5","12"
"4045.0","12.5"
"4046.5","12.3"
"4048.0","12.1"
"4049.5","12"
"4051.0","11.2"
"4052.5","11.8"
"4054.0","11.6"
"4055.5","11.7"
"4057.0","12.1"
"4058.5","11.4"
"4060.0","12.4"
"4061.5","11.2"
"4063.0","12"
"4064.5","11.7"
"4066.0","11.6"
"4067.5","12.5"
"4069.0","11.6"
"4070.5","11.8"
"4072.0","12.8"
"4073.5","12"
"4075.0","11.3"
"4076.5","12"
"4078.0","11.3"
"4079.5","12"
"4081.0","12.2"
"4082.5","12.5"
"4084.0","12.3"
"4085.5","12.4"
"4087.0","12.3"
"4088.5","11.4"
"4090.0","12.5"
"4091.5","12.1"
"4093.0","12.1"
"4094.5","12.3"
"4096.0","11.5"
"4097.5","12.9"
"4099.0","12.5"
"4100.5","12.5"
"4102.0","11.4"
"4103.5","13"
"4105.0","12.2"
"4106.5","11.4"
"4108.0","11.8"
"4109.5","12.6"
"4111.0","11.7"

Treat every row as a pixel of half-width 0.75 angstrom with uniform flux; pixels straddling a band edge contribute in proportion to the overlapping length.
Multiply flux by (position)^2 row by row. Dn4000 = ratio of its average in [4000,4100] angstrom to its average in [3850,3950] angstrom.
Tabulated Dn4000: 1.2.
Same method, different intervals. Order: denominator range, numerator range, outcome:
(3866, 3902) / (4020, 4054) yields 1.28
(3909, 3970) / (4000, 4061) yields 1.15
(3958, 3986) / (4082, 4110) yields 1.18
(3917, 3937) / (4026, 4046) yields 1.20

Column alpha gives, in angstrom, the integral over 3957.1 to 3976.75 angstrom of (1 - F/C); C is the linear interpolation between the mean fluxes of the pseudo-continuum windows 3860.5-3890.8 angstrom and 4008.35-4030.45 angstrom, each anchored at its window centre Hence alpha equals 0.26 angstrom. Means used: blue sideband 10.1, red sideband 11.4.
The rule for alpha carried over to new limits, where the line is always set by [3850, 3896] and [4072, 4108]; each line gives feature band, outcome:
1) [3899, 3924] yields 1.01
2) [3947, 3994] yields 0.56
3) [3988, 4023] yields 0.20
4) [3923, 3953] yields 0.22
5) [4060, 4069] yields 0.03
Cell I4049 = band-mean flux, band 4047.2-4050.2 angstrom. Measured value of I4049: 12.1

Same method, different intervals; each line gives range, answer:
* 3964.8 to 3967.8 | 10.2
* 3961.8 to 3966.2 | 10.9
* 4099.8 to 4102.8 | 12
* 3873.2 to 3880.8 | 9.97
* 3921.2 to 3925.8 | 10.3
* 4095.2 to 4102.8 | 12.2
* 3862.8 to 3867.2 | 11.4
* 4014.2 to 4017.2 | 11.5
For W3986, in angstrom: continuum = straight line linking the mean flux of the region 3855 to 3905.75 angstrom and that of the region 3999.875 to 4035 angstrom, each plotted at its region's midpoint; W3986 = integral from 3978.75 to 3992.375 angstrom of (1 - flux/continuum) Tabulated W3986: -0.1 angstrom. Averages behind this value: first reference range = 10.2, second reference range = 11.3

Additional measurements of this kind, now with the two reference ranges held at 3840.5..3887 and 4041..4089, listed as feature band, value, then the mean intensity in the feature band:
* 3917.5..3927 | 0.7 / 10.1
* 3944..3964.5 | 0.6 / 10.8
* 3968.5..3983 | 0.2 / 11.1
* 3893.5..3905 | 0.4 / 10.4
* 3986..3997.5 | 0.1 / 11.3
